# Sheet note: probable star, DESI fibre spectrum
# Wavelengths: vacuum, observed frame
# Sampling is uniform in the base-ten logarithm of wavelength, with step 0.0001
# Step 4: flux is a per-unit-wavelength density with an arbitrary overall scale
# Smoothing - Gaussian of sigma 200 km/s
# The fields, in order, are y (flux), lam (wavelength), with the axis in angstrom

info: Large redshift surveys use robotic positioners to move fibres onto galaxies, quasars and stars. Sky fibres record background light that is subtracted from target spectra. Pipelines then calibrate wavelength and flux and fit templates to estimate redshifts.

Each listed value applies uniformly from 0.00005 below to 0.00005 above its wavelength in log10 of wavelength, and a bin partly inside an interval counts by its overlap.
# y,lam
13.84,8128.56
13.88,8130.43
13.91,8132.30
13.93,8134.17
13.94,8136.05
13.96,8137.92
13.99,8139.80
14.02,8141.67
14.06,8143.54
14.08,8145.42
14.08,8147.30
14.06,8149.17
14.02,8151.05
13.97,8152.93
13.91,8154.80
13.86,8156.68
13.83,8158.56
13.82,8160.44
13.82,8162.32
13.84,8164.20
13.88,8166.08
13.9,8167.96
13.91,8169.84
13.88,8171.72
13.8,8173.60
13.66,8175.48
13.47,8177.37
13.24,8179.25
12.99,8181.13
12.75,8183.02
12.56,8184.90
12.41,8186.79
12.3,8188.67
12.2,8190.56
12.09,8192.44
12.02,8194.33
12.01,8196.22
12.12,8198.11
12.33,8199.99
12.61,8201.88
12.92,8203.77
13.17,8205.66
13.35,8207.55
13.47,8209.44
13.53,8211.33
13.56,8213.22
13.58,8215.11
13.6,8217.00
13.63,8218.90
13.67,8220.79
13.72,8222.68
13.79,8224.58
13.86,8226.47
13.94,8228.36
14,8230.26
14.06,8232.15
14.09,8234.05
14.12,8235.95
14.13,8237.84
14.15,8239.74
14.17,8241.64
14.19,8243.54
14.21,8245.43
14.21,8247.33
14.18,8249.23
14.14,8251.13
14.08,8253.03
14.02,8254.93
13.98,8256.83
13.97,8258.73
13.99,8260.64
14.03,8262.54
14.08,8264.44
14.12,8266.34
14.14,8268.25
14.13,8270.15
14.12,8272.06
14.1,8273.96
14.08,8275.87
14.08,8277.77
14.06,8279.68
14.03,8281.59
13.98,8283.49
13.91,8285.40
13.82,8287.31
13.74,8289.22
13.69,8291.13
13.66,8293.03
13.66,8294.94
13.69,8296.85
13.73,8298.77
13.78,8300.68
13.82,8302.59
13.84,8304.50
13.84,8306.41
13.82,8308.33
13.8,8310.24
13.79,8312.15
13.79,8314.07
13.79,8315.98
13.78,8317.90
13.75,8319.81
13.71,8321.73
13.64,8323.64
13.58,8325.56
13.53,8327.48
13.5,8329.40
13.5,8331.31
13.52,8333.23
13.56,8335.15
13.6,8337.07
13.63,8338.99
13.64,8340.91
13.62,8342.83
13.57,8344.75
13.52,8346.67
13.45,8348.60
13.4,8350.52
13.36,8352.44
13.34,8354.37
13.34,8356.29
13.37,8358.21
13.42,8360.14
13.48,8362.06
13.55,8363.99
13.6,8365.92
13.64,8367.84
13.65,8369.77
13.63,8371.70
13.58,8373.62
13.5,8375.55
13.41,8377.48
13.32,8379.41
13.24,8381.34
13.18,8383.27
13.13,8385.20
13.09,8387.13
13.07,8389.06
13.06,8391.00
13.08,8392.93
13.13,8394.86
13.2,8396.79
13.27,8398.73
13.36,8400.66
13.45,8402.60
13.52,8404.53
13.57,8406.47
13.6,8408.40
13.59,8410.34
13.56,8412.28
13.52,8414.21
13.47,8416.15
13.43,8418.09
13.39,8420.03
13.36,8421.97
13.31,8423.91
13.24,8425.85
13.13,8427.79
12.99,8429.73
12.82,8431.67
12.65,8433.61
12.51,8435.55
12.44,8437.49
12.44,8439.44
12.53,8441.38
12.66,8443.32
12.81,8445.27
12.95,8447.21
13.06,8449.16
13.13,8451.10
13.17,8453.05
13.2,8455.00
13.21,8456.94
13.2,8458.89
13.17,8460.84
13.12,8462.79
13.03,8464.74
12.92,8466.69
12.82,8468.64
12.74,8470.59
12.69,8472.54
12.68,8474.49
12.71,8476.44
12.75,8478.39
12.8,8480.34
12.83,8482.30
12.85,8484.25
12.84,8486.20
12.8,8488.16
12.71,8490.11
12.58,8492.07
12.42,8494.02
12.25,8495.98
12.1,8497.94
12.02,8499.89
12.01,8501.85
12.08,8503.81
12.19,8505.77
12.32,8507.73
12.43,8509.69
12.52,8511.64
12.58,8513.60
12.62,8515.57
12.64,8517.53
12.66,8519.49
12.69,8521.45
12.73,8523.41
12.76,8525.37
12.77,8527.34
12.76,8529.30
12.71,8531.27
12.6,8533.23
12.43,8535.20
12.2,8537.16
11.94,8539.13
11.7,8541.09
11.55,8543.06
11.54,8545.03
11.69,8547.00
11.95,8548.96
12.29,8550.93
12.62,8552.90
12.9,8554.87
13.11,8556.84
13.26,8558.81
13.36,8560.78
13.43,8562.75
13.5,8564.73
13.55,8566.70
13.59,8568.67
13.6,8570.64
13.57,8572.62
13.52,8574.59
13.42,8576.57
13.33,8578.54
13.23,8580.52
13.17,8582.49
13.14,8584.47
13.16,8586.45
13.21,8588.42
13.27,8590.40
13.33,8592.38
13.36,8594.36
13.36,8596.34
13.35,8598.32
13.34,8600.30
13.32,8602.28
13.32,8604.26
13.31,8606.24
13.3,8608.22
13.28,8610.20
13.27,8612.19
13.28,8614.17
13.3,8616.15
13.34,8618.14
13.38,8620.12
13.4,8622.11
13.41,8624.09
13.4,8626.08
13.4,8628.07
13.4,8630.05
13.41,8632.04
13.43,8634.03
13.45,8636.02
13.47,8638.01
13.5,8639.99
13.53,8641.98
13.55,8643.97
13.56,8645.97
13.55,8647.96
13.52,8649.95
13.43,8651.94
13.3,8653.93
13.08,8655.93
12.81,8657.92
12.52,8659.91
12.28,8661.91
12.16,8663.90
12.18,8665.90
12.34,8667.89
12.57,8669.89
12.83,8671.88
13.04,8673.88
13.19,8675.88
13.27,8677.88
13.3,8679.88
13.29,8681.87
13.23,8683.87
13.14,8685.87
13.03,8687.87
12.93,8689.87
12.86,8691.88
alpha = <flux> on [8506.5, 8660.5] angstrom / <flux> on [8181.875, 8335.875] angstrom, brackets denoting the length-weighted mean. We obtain 1.0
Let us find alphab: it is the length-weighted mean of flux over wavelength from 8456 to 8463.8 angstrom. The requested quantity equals 13.2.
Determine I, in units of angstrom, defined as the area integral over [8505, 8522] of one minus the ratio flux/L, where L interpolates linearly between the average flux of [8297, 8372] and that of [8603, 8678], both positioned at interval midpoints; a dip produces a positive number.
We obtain 1.1 angstrom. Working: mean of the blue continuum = 13.6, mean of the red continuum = 13.2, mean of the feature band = 12.5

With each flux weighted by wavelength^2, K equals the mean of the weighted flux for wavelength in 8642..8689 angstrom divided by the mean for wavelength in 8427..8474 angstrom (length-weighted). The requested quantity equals 1.06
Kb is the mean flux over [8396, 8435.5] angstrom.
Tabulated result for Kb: 13.3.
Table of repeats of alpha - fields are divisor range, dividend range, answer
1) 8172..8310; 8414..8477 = 0.95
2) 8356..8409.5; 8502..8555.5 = 0.92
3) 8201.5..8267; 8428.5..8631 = 0.93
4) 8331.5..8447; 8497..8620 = 0.97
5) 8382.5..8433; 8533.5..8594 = 0.97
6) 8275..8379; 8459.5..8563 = 0.92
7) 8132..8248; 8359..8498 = 0.97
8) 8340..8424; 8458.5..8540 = 0.94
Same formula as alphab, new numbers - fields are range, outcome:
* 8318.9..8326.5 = 13.7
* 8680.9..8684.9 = 13.3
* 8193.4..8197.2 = 12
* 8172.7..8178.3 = 13.6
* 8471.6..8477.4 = 12.7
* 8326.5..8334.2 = 13.5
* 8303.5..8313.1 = 13.8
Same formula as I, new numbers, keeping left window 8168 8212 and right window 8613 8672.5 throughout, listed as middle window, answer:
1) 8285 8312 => -1.64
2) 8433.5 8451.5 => 0.48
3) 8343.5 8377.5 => -1.26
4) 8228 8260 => -2.84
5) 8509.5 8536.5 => 0.95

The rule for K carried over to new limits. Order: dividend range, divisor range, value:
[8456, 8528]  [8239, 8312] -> 0.95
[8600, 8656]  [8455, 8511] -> 1.09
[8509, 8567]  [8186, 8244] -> 1.02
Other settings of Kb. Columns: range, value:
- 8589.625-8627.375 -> 13.3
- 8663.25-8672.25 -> 12.4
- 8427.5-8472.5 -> 12.9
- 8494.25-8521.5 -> 12.4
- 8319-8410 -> 13.4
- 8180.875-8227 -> 13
